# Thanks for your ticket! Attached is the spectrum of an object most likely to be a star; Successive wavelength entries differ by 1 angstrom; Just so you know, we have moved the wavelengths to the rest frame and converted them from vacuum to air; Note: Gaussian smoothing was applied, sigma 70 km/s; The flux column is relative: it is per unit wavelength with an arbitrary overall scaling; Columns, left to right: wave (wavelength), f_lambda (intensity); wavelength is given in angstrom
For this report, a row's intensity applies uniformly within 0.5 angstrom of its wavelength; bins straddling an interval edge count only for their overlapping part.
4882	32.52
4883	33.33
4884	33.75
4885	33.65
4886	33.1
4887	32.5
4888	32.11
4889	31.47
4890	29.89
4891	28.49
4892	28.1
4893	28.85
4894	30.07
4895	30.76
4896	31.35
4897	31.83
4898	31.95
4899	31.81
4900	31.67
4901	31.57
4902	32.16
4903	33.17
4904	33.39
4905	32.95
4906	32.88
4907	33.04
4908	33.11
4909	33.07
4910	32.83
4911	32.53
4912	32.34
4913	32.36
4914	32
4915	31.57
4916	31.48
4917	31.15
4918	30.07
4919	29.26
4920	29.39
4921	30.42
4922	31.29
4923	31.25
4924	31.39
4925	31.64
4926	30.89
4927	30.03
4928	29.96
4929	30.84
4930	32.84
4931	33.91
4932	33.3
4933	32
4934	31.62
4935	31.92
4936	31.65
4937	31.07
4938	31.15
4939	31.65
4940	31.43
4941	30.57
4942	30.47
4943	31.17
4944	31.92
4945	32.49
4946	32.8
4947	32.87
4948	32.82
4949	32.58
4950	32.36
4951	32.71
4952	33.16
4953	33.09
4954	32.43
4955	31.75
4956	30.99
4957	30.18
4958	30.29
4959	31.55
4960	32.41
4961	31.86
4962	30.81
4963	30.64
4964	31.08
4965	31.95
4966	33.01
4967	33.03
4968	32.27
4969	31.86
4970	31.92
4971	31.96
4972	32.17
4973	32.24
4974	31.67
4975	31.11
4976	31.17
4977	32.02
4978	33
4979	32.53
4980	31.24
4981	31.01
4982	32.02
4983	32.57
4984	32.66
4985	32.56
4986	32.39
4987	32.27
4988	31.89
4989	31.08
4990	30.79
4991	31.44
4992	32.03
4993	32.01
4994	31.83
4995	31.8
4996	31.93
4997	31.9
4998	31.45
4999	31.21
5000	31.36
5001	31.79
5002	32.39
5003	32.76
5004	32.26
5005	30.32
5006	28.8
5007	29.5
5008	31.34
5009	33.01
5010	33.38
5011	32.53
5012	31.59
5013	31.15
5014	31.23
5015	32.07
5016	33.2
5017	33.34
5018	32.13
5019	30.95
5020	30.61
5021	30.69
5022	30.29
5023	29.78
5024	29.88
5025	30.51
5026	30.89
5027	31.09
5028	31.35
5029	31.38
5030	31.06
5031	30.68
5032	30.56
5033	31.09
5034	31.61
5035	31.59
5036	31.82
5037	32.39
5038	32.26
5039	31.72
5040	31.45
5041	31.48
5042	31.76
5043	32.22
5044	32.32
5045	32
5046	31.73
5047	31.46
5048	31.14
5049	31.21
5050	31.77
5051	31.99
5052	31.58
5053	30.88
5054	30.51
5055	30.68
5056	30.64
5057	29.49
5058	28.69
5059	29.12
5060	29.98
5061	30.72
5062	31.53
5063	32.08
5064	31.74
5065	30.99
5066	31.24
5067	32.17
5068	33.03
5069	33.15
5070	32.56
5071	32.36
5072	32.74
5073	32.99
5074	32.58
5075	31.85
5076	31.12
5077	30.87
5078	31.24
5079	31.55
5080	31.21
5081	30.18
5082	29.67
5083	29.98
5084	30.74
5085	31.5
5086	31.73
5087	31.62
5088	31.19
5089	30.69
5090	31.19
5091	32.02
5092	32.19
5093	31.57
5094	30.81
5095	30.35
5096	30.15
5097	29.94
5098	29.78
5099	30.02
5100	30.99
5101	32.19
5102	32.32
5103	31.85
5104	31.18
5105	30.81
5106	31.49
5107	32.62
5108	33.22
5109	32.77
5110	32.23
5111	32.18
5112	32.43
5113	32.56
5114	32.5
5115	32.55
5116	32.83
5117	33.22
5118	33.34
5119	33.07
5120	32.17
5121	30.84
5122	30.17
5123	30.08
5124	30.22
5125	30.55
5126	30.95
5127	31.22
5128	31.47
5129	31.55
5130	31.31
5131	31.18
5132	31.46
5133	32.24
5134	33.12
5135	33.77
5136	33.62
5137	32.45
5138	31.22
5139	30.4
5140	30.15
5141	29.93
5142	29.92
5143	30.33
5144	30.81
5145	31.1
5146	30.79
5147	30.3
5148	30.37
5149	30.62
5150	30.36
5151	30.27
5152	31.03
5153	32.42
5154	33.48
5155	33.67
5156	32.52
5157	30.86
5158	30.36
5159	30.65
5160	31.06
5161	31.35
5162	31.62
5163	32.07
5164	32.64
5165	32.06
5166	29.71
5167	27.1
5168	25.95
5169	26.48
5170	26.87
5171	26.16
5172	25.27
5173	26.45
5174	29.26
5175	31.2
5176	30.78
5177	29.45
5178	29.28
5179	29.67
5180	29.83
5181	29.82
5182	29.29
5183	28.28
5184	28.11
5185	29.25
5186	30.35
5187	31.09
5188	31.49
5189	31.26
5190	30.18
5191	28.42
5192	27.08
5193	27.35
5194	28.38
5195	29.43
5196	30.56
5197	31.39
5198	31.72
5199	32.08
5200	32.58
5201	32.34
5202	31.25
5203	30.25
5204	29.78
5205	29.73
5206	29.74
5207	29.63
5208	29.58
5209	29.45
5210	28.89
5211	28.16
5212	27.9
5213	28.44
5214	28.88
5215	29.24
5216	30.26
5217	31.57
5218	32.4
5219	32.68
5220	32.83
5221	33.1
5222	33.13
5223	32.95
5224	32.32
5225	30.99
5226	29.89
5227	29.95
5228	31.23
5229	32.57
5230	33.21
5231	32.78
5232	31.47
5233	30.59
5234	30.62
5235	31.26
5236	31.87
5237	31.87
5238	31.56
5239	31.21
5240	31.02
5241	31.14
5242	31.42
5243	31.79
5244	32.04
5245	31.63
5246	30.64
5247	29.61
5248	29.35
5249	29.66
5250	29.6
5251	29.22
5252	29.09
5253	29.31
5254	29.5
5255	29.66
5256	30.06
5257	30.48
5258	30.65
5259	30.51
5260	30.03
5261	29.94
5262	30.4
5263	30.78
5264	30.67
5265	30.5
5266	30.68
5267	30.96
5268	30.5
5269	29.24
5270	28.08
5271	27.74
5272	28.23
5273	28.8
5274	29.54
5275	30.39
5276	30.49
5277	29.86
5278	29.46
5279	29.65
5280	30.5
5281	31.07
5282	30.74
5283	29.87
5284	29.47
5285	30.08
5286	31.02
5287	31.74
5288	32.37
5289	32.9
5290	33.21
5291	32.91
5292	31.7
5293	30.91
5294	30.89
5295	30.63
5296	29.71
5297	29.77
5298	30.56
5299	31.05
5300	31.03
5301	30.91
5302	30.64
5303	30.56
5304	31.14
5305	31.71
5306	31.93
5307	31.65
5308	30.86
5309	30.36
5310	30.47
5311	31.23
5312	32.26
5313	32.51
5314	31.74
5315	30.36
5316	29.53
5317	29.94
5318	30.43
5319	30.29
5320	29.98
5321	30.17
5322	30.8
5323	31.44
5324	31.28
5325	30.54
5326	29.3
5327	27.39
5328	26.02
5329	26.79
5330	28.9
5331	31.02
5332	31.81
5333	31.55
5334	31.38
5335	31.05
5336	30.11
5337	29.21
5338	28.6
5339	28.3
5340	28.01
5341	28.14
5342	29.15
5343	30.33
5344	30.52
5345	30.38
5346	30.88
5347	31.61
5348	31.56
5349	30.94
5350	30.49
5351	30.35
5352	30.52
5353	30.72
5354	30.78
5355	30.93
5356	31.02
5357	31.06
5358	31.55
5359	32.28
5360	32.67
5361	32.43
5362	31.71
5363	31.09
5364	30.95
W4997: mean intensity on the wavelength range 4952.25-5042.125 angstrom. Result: 31.6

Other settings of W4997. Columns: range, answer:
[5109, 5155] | 31.6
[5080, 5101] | 30.9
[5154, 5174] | 29.7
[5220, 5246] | 31.7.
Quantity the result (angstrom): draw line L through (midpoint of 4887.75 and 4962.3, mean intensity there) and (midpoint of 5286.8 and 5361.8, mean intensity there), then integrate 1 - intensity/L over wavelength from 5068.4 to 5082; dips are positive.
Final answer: -0.2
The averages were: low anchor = 31.6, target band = 31.8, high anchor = 30.7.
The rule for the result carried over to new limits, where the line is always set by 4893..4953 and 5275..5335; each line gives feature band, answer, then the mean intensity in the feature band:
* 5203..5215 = 0.69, 29.2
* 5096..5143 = -0.64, 31.6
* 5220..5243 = -0.60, 31.7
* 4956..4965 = 0.15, 31.1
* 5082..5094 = 0.03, 31.2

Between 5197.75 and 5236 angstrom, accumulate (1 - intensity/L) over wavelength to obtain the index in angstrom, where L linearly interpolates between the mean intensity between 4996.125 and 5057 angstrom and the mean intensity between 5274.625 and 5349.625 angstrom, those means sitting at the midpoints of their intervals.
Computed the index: -0.2 angstrom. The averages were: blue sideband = 31.4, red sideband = 30.5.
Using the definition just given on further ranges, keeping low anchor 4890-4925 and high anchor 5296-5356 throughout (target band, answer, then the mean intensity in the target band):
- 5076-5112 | -0.36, 31.3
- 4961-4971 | -0.18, 31.8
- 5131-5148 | -0.26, 31.3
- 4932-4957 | -0.47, 31.9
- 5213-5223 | -0.27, 31.5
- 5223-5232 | -0.31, 31.7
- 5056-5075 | -0.28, 31.5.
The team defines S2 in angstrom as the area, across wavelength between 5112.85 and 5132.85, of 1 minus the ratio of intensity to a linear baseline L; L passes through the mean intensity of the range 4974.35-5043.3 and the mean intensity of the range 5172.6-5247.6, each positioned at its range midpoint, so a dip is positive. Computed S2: -0.44 angstrom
